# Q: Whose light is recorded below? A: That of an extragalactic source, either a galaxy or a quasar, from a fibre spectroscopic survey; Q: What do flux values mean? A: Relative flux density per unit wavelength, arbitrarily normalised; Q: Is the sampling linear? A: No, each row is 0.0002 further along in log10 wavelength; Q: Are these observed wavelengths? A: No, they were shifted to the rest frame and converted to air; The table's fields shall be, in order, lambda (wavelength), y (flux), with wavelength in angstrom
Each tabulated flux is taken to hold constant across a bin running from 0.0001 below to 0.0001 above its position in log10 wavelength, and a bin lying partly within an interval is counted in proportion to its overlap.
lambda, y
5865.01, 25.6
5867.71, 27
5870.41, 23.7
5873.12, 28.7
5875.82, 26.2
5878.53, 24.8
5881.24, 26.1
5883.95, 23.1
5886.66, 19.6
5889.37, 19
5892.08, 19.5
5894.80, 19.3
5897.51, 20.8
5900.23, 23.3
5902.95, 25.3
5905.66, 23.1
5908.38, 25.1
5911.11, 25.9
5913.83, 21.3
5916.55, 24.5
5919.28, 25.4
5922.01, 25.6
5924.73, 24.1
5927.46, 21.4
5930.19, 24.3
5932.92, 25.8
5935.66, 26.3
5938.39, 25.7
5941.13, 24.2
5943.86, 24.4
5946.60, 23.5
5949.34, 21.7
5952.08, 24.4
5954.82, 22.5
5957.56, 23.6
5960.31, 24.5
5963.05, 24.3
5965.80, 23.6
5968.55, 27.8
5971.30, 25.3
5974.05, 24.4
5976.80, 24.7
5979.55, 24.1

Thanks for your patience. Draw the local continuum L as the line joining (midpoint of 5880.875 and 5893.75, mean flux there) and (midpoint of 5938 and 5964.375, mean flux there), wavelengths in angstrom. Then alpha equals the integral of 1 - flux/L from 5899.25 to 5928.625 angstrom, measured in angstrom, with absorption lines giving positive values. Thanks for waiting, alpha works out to -2.6 angstrom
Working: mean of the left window 21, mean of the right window 23.8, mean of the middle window 24.1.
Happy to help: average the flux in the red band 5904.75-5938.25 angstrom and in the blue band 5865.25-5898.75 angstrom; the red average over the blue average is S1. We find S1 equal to 1.1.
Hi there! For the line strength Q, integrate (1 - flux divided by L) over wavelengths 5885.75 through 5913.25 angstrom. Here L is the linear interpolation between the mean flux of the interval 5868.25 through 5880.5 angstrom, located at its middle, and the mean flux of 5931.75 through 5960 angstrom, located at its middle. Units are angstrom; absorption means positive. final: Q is 3.5 angstrom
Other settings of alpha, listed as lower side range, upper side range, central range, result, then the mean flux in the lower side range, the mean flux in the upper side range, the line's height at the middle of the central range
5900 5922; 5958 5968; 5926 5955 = 0.34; 24.4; 24.4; 24.4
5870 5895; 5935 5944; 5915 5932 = 0.26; 23.1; 25.2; 24.6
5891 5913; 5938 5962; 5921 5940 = -1.10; 22.8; 23.8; 23.4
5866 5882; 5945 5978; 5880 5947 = 4.60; 26.1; 24.2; 25.2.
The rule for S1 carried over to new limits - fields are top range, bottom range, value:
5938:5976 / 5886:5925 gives 1.06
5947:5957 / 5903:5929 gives 0.95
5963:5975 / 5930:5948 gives 1.01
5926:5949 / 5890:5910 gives 1.09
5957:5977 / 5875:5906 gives 1.11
